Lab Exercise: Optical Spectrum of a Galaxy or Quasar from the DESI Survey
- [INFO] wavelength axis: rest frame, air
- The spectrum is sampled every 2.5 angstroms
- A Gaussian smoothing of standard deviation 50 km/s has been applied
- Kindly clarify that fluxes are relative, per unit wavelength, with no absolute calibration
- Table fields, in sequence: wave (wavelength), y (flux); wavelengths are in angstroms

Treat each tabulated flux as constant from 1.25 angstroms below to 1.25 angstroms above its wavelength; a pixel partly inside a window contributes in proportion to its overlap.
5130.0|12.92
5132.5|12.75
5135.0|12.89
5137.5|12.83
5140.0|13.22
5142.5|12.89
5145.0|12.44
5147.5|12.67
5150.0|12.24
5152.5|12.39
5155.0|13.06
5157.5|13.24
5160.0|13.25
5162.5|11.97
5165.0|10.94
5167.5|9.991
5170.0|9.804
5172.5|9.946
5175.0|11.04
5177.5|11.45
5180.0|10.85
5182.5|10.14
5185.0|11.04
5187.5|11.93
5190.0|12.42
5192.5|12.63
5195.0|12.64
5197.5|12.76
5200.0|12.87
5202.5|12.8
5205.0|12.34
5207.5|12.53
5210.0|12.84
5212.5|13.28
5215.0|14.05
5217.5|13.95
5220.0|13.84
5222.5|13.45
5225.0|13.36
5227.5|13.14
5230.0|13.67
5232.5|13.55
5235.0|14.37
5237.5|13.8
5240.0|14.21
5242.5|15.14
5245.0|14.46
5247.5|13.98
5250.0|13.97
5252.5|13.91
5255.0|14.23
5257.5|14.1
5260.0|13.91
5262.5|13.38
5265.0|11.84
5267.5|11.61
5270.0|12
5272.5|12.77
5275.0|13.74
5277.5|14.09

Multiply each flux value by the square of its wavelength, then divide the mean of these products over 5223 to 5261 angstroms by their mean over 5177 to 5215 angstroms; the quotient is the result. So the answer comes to 1.2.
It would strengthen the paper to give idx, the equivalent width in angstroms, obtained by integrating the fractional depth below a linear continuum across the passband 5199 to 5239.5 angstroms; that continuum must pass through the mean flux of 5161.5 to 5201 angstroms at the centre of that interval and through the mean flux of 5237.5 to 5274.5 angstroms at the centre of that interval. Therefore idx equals -2.9 angstroms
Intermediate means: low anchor 11.4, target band 13.4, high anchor 13.5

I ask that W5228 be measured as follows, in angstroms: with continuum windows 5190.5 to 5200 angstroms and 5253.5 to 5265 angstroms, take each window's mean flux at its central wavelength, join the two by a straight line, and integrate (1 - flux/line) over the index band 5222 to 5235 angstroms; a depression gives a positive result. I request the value -0.3 angstroms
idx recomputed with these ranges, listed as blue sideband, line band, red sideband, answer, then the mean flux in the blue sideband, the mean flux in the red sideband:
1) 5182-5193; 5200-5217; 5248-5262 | -0.8 angstroms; 11.7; 14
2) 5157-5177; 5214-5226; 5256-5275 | -1.6 angstroms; 11.2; 12.9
